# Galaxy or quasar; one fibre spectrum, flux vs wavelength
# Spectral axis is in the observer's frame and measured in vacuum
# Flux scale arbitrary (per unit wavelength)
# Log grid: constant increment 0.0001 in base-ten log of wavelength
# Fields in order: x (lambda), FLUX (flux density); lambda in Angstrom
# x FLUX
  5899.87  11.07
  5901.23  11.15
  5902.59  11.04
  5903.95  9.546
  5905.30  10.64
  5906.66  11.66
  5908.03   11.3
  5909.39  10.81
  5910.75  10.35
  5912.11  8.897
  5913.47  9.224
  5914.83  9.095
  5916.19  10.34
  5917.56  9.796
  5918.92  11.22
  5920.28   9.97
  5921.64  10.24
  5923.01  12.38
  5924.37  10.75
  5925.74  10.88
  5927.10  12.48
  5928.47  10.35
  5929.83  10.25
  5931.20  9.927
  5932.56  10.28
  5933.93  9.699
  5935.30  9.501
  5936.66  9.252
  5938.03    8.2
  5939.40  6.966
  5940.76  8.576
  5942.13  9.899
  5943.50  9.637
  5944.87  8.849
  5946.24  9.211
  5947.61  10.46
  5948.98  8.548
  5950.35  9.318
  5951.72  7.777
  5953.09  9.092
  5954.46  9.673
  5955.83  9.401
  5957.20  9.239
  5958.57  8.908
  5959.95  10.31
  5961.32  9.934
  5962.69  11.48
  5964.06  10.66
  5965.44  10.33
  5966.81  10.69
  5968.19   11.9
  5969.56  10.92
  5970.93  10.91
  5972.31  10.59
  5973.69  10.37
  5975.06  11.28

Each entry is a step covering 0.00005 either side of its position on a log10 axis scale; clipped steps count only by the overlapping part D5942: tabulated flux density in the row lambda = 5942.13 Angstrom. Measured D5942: 9.899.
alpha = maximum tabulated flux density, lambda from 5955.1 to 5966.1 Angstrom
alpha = 11.48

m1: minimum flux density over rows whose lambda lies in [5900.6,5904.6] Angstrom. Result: 9.546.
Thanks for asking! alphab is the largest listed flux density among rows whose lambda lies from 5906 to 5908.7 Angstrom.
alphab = 11.66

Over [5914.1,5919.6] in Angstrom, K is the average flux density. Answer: 10.1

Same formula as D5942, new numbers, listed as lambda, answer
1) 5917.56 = 9.796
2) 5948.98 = 8.548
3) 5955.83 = 9.401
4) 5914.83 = 9.095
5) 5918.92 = 11.22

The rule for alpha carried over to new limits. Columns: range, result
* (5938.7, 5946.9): 9.899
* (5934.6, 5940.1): 9.501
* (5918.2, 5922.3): 11.22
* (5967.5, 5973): 11.9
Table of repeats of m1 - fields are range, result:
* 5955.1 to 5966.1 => 8.908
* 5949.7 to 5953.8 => 7.777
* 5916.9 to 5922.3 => 9.796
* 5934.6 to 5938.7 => 8.2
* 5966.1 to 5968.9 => 10.69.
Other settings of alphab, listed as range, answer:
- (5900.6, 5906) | 11.15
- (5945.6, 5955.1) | 10.46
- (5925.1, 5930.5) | 12.48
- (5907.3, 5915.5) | 11.3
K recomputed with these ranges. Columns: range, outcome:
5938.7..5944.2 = 8.77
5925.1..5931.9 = 10.8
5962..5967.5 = 10.8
